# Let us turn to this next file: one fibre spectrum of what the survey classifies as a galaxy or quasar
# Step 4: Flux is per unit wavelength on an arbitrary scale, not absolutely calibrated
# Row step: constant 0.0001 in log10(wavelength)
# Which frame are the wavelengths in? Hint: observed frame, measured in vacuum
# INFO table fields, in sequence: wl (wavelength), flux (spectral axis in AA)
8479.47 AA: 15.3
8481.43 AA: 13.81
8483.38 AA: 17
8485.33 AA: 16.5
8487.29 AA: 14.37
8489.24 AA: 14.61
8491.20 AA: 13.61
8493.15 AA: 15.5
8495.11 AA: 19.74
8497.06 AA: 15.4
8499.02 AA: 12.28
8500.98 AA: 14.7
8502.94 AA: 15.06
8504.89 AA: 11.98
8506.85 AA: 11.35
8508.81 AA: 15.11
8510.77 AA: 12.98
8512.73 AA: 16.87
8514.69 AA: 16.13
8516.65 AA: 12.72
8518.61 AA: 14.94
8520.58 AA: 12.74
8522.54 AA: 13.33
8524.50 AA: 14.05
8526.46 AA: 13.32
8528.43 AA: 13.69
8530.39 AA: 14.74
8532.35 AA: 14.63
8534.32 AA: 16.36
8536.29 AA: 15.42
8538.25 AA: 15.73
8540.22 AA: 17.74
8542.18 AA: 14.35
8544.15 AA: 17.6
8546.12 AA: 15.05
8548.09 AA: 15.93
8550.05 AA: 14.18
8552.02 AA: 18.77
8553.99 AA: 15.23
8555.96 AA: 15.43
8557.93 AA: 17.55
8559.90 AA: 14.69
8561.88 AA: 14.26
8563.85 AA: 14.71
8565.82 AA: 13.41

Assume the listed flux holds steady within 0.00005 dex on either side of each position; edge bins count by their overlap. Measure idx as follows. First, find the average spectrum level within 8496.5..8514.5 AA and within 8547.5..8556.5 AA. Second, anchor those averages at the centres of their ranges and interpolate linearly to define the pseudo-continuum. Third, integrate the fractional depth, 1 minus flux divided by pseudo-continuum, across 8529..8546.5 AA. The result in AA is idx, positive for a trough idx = -0.4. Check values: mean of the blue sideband 14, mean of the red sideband 15.9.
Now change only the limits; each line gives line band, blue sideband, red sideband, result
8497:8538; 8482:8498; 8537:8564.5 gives 4.2 AA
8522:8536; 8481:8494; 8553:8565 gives 0.8 AA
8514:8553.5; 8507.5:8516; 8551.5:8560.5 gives 1.5 AA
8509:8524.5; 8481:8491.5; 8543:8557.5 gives 1.3 AA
